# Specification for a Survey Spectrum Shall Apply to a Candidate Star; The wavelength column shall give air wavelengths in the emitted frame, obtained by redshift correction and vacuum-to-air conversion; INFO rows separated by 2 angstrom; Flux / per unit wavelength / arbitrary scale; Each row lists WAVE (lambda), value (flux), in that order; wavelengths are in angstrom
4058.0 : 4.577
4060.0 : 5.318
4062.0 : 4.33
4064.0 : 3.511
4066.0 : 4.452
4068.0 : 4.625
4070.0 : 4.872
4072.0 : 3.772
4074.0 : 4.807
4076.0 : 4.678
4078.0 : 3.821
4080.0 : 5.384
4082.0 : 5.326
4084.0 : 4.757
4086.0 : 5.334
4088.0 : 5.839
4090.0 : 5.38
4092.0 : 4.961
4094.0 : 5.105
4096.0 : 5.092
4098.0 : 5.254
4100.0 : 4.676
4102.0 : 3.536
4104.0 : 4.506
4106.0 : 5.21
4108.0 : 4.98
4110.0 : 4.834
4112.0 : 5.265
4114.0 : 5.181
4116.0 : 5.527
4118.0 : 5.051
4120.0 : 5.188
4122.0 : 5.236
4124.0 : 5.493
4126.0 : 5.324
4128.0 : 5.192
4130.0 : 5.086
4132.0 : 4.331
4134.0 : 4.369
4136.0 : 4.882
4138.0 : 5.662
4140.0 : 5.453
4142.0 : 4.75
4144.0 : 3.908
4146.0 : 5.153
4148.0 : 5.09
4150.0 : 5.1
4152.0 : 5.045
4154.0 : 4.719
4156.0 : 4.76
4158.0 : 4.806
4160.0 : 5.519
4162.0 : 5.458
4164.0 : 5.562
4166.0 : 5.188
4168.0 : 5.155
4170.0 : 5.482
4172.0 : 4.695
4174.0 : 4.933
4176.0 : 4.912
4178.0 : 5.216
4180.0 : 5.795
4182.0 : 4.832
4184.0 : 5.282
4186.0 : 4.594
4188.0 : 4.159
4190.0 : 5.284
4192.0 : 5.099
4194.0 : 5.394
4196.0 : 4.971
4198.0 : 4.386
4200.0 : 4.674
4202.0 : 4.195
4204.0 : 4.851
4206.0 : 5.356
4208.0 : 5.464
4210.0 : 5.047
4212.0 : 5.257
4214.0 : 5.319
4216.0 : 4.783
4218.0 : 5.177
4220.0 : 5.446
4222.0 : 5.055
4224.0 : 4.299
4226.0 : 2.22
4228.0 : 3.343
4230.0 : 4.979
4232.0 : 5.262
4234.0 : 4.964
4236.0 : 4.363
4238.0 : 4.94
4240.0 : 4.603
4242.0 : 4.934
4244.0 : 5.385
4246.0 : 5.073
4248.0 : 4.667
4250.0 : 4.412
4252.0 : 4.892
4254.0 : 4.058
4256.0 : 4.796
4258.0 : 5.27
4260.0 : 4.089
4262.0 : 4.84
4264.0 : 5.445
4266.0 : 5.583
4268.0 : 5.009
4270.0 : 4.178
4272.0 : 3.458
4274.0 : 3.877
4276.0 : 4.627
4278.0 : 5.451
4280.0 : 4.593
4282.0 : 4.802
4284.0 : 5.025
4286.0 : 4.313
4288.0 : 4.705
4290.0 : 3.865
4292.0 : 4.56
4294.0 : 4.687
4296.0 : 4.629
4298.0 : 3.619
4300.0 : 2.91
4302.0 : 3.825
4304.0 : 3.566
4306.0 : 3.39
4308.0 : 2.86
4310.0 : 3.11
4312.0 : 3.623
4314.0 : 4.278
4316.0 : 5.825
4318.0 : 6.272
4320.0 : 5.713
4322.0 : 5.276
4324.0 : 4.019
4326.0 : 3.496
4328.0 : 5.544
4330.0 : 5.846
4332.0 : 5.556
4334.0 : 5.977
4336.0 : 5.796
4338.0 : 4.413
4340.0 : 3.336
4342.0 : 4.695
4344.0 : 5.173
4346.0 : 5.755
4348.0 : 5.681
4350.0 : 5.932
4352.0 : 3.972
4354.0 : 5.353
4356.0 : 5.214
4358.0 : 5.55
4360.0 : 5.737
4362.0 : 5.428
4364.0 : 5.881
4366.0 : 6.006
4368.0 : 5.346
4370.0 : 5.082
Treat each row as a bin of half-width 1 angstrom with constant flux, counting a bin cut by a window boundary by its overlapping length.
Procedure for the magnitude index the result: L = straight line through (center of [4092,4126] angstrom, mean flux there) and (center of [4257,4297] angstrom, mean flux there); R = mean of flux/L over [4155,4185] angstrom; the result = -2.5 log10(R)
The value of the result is -0.06 mag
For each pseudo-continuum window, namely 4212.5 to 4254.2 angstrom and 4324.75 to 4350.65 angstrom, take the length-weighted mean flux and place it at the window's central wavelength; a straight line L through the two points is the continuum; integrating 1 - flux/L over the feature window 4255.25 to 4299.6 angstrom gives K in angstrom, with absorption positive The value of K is 2.7 angstrom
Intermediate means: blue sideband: 4.69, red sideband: 5.15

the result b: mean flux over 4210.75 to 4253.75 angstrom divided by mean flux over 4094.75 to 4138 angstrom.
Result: 0.95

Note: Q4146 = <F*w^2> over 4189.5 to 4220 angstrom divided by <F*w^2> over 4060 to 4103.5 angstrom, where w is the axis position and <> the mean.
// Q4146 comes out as 1.12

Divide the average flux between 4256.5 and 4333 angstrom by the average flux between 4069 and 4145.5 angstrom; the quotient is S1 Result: 0.91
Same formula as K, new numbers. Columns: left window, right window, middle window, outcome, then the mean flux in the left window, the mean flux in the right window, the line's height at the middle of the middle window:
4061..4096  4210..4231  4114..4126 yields -1.4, 4.77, 4.61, 4.72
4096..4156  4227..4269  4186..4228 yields 0.7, 4.96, 4.81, 4.86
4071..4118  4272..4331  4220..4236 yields 0.7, 4.93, 4.41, 4.59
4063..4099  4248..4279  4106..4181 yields -5.0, 4.83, 4.67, 4.77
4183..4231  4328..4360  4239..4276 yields 1.9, 4.78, 5.24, 4.95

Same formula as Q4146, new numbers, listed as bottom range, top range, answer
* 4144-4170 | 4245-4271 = 0.99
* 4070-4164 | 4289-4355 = 1.02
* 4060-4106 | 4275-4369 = 1.13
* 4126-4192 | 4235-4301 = 0.96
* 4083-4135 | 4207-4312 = 0.96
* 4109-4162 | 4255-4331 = 0.96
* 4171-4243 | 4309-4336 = 1.09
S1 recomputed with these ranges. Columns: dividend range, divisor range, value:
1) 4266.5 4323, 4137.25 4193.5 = 0.86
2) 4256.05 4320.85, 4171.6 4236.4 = 0.92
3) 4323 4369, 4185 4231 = 1.09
